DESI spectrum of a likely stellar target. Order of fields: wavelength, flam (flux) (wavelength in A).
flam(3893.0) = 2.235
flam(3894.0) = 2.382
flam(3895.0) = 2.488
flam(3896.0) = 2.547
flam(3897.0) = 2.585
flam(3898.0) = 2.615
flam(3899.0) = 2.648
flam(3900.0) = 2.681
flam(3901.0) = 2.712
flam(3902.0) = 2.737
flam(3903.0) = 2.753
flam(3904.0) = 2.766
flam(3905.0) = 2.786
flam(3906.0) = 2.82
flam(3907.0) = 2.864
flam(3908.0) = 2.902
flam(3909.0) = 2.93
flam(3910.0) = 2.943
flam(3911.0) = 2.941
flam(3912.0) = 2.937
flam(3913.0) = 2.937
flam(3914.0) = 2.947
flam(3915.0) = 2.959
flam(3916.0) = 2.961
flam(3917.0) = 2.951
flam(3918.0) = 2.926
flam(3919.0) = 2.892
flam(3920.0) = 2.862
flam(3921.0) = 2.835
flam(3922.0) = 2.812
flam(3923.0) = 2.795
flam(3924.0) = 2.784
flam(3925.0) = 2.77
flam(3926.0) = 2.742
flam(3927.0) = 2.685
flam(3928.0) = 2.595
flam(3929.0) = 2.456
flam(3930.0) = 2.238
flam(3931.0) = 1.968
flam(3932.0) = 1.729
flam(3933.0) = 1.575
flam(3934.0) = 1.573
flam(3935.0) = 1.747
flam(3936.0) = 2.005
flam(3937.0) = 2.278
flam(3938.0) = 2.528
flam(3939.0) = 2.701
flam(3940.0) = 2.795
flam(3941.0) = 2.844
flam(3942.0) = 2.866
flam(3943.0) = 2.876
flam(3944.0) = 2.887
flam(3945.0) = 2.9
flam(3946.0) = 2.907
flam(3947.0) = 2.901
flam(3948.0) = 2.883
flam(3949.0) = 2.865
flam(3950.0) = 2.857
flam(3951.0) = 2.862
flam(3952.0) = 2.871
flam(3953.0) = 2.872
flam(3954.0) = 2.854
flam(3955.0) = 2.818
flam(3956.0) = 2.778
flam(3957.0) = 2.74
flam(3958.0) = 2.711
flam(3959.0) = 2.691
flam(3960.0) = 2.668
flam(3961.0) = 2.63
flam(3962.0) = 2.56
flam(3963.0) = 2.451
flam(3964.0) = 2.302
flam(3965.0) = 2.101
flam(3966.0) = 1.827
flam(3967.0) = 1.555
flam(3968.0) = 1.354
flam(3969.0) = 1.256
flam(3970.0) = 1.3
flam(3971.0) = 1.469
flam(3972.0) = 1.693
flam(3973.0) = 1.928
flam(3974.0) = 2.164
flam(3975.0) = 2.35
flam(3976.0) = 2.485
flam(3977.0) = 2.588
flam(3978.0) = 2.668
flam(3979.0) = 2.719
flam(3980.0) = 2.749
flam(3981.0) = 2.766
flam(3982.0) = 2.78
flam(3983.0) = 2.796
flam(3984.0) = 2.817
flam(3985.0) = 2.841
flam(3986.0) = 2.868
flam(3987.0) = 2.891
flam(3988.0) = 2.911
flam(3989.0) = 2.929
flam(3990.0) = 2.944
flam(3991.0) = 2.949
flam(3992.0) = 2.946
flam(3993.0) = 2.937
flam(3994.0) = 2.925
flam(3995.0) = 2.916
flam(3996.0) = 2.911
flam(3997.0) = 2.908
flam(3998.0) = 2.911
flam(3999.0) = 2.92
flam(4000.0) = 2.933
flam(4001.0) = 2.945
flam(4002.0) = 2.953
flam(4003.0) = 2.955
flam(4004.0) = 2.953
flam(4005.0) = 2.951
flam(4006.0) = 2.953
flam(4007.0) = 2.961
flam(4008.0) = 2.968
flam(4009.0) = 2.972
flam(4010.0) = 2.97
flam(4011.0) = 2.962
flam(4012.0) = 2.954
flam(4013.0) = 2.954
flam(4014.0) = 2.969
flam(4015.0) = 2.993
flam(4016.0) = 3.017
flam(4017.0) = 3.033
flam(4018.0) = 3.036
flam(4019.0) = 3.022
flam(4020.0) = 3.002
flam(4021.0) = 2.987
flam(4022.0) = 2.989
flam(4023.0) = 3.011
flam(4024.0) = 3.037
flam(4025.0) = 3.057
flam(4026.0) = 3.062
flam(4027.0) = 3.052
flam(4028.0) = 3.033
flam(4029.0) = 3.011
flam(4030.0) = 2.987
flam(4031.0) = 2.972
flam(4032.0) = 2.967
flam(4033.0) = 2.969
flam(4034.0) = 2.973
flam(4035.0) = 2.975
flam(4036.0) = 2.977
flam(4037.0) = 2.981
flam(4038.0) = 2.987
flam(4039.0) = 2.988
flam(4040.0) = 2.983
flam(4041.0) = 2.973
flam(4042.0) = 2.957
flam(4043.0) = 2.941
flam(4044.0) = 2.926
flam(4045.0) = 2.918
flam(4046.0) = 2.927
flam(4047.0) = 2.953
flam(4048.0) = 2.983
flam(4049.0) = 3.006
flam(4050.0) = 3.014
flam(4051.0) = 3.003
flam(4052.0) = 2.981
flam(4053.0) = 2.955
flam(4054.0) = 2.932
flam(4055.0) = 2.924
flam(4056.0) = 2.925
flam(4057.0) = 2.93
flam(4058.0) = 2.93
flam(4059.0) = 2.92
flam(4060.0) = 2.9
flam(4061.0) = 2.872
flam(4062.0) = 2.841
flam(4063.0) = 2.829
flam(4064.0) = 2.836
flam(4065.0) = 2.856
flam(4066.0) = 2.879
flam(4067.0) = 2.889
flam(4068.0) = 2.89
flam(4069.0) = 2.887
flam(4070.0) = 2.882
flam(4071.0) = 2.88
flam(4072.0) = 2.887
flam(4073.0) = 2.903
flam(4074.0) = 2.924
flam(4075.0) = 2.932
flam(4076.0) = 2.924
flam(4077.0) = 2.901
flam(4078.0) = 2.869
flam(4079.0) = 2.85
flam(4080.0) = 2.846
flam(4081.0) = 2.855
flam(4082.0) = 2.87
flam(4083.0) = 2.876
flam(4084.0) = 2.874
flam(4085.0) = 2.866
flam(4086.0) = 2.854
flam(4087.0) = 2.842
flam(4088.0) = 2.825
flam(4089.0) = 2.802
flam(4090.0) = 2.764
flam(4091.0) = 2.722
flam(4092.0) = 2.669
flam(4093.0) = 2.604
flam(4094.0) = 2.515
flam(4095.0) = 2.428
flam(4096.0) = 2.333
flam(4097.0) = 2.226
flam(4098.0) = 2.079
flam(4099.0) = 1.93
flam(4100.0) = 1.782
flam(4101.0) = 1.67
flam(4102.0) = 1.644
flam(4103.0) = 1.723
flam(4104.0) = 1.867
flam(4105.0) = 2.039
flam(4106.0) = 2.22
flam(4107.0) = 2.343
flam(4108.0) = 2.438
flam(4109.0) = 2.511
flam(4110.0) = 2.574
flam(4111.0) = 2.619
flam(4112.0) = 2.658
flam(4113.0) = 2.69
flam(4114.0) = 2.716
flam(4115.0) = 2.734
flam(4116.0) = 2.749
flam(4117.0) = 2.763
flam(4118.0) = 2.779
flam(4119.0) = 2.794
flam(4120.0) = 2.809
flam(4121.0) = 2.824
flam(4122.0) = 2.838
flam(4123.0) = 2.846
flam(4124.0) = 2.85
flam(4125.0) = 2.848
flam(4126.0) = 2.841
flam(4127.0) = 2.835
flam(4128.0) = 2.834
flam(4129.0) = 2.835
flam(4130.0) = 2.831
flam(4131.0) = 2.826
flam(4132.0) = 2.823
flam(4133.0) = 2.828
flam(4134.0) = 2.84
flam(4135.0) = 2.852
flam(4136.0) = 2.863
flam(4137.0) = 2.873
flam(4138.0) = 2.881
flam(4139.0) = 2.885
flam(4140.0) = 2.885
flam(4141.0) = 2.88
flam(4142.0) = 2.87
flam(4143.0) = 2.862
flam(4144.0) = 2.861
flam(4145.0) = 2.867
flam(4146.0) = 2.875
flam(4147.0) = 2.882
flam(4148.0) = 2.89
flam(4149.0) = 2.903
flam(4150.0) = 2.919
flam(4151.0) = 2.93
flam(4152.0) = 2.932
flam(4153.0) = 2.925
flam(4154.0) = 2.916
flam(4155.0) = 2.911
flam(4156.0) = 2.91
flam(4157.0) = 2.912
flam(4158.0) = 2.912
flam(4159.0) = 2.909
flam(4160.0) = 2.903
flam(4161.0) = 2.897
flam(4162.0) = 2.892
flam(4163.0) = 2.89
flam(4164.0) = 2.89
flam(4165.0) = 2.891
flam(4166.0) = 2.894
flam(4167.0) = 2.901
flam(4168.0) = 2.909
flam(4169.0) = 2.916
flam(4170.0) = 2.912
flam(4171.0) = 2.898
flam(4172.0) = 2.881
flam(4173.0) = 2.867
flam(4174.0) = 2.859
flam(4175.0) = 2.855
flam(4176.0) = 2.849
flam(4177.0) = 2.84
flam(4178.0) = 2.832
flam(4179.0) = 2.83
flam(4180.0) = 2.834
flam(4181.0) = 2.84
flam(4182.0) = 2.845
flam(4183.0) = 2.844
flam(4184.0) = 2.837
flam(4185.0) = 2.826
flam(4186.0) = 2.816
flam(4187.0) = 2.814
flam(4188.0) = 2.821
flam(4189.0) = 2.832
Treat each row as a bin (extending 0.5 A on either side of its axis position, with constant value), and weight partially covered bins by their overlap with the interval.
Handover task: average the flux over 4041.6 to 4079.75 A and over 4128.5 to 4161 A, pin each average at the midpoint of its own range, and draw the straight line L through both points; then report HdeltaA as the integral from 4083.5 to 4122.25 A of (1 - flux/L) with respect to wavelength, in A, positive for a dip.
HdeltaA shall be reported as 5.5 A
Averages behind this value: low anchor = 2.91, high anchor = 2.88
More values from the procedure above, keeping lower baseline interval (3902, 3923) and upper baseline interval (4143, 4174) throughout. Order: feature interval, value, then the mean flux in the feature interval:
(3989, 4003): -0.2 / 2.93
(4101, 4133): 3.4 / 2.59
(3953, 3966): 1.3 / 2.59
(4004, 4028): -0.9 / 3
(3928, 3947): 3.2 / 2.4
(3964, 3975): 4.4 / 1.72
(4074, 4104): 3.6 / 2.55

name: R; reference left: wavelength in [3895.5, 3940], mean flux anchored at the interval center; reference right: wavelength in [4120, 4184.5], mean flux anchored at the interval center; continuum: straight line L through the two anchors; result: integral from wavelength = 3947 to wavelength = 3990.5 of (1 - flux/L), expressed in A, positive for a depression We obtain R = 2.95 A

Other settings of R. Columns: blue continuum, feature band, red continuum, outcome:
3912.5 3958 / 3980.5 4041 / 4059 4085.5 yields -3.82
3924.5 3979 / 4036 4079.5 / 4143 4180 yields -4.50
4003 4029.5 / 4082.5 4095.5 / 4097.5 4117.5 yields -1.65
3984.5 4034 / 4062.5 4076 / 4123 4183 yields 0.20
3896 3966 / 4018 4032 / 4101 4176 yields -1.59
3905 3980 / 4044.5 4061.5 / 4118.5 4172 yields -1.40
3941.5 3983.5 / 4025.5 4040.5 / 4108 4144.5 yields -2.16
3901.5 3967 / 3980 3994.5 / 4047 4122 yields -1.13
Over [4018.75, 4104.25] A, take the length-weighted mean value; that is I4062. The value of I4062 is 2.81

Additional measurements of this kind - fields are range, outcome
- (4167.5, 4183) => 2.86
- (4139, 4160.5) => 2.9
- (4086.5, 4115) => 2.37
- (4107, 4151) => 2.8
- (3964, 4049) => 2.77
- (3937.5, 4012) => 2.67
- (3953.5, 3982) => 2.3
